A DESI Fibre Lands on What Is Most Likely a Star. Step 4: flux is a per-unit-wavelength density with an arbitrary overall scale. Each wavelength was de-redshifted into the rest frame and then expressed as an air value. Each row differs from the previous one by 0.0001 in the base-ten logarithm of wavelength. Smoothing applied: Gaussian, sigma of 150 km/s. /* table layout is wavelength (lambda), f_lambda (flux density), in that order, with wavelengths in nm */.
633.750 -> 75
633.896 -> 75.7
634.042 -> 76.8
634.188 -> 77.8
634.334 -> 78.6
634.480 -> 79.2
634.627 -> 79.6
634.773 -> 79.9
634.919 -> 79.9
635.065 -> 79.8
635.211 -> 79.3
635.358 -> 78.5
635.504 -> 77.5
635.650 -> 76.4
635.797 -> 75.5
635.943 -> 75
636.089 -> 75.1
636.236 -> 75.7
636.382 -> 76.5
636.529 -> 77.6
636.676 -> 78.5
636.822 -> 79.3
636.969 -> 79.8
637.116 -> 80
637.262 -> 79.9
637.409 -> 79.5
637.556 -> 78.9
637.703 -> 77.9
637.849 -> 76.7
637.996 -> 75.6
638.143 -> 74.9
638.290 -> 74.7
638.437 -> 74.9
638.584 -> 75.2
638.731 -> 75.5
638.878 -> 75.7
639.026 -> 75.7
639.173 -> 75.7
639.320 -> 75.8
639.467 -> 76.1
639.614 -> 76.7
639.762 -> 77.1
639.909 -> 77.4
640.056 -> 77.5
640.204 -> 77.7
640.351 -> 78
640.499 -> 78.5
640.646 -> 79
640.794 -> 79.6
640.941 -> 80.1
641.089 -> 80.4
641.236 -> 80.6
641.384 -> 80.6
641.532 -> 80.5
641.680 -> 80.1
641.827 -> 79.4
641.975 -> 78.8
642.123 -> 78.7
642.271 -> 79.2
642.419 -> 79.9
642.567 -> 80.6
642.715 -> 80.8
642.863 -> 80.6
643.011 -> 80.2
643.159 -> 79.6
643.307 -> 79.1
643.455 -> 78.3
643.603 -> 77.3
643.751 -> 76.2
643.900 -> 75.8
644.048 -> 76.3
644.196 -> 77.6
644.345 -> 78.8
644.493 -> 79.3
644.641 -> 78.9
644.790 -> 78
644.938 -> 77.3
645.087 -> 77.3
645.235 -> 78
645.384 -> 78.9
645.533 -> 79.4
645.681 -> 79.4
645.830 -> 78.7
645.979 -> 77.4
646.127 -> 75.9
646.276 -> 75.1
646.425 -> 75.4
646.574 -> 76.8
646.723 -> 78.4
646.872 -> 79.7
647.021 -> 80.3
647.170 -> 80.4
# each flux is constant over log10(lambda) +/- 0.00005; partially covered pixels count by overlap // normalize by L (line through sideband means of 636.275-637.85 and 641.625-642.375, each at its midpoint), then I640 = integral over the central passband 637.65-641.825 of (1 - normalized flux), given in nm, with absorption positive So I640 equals 0.08 nm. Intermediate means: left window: 78.7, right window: 79.3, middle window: 77.5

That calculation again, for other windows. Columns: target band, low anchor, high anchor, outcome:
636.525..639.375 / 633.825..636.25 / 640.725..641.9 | 0.06 nm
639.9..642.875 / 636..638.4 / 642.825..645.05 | -0.06 nm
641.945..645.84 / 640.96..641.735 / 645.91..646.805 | -0.01 nm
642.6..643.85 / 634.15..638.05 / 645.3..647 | -0.02 nm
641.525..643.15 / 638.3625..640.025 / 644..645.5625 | -0.06 nm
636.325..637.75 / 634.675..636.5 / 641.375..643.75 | -0.02 nm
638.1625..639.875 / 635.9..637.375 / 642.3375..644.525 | 0.05 nm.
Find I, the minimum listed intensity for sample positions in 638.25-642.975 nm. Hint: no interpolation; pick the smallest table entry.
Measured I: 74.7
